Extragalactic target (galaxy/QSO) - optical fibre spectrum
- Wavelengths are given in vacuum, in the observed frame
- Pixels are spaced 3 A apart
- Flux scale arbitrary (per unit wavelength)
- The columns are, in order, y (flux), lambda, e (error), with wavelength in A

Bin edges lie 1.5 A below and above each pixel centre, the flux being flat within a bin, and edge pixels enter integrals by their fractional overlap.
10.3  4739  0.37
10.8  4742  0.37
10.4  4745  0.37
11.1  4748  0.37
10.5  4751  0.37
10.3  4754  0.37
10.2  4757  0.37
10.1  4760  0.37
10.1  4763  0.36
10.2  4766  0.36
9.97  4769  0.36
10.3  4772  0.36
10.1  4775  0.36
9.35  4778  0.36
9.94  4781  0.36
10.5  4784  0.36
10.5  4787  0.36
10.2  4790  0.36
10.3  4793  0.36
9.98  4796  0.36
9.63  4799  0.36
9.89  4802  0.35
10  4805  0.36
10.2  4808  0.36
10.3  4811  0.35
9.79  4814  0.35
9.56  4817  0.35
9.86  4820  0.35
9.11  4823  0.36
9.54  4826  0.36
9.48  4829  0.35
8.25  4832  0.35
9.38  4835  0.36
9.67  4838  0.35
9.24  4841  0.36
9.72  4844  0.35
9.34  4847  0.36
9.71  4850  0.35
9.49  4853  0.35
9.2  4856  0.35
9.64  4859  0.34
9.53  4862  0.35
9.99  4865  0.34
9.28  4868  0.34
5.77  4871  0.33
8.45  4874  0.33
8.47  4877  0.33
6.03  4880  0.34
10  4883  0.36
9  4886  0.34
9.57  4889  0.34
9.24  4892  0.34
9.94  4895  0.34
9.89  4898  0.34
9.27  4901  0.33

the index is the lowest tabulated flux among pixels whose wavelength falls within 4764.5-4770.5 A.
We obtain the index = 9.97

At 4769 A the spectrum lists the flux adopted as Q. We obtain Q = 9.97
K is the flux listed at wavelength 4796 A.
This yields 9.98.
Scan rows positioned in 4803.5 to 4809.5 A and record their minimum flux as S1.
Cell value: 10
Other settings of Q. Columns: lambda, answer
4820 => 9.86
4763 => 10.1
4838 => 9.67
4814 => 9.79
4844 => 9.72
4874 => 8.45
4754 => 10.3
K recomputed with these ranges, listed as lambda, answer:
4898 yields 9.89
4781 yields 9.94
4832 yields 8.25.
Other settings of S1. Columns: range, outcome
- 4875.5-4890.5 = 6.03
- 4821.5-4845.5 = 8.25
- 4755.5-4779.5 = 9.35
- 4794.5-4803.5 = 9.63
